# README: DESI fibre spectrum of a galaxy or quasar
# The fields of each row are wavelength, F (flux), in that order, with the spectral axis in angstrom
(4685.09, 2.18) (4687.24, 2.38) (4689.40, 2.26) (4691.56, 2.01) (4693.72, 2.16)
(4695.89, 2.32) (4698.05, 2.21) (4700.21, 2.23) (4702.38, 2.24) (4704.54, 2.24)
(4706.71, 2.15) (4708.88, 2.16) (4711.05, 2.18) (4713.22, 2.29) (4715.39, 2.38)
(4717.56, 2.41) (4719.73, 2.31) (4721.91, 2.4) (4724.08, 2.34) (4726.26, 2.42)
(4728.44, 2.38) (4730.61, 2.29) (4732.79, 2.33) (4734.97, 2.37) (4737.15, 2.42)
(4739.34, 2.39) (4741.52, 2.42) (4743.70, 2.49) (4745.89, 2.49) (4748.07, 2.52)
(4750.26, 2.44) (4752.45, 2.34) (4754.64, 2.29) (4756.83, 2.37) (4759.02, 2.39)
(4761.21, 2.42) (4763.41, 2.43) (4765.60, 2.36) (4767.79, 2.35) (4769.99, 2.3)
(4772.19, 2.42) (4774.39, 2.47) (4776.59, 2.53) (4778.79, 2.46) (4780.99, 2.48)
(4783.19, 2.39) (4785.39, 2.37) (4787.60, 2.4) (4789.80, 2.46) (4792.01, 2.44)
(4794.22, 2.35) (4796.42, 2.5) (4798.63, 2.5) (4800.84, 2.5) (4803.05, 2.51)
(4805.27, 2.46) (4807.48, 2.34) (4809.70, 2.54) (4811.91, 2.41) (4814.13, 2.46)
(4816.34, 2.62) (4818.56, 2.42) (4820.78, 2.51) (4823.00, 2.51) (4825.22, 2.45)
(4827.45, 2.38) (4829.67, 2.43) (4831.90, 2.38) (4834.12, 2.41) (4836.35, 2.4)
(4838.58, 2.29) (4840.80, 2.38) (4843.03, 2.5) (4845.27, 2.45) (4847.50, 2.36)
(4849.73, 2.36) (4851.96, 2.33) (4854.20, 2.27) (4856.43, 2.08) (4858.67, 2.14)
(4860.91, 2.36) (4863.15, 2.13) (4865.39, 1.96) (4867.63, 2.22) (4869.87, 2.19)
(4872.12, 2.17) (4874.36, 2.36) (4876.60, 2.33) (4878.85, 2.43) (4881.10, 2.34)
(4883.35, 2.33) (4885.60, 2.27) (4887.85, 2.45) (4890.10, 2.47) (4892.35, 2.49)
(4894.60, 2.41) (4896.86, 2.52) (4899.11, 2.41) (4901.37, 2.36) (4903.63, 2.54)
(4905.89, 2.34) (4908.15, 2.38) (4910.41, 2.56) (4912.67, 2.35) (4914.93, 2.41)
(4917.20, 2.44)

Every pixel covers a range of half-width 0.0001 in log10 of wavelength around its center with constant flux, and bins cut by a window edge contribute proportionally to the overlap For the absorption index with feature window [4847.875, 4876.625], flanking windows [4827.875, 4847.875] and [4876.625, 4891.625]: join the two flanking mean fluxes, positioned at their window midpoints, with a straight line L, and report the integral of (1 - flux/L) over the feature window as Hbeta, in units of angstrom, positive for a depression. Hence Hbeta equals 2.01 angstrom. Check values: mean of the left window 2.4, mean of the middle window 2.22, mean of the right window 2.38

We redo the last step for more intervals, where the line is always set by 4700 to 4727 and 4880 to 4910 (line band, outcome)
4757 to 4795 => -1.3 angstrom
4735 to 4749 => -0.8 angstrom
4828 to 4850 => -0.2 angstrom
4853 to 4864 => 0.9 angstrom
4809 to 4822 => -0.7 angstrom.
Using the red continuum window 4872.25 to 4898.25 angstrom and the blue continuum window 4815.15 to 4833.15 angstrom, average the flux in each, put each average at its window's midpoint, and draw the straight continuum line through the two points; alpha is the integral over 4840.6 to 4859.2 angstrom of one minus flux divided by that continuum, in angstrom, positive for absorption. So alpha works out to 0.85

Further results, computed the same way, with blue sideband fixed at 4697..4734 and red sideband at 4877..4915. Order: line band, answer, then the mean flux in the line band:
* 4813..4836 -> -0.87 angstrom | 2.45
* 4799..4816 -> -0.83 angstrom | 2.47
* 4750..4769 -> -0.42 angstrom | 2.37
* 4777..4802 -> -1.08 angstrom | 2.44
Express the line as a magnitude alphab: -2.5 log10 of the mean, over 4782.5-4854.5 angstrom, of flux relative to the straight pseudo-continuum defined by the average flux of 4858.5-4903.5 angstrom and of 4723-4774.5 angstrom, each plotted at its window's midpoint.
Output -0.03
